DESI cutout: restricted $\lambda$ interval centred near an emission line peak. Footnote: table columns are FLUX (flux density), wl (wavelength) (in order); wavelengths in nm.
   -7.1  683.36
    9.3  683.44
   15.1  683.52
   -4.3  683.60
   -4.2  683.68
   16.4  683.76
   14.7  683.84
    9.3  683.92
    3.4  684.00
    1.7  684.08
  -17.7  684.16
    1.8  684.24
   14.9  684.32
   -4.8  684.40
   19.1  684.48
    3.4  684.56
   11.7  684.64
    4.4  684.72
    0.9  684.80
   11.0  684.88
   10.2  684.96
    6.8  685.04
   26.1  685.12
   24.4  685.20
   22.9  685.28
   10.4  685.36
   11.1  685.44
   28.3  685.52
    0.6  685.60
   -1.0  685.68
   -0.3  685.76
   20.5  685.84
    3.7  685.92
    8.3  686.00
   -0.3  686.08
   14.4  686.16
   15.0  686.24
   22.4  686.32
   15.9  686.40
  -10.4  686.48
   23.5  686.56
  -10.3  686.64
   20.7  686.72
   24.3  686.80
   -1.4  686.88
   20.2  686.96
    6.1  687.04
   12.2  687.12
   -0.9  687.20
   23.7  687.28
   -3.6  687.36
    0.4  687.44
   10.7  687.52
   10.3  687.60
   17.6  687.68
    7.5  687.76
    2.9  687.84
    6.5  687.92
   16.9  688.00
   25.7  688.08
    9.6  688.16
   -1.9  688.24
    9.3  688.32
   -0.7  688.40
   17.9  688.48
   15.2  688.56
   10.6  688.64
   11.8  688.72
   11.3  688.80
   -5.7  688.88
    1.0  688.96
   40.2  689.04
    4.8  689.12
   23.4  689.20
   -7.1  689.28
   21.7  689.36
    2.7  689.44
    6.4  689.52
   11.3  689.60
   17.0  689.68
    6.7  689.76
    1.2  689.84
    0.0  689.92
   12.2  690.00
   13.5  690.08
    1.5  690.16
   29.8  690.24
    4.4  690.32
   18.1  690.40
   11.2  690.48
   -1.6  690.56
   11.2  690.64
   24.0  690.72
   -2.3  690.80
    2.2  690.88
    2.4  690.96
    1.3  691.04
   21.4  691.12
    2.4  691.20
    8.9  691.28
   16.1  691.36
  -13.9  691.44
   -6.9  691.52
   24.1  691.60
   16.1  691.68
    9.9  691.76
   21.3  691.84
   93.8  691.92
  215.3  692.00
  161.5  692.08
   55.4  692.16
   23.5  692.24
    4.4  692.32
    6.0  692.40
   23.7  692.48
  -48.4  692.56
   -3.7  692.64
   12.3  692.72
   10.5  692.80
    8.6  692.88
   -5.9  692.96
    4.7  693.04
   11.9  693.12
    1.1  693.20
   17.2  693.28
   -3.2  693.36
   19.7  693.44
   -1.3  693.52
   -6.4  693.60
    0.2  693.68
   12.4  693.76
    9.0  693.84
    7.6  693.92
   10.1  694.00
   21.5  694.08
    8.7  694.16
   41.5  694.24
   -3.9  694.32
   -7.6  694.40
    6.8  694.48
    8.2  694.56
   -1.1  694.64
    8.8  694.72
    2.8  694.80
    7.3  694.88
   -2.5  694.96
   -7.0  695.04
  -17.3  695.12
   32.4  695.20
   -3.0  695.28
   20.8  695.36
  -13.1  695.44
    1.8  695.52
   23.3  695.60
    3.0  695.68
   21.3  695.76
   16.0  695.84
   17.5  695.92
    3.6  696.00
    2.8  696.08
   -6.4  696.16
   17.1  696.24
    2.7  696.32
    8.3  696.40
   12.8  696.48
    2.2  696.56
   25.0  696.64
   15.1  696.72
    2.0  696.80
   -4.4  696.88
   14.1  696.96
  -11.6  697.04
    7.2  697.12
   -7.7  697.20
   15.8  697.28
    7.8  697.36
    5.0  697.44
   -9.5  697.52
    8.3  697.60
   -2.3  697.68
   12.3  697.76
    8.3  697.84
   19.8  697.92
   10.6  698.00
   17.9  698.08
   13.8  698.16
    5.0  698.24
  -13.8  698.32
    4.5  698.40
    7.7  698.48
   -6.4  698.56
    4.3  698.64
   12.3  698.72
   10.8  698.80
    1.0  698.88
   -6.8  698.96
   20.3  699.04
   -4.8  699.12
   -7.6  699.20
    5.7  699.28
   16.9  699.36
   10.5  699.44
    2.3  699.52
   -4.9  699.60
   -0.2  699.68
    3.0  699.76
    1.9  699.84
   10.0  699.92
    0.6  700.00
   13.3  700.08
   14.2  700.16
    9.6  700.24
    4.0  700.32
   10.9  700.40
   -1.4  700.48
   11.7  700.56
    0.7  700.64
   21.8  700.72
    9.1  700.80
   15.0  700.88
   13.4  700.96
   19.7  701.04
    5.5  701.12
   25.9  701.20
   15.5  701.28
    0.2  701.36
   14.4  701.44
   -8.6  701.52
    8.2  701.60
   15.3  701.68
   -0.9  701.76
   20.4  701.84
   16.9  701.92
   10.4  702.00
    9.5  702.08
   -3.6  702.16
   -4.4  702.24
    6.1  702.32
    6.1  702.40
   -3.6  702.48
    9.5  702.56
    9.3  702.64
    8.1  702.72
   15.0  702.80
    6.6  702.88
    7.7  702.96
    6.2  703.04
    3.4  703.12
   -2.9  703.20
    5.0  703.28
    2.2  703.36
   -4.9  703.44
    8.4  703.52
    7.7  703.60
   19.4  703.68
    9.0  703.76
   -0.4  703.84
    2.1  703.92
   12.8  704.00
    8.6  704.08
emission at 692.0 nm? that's H-alpha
